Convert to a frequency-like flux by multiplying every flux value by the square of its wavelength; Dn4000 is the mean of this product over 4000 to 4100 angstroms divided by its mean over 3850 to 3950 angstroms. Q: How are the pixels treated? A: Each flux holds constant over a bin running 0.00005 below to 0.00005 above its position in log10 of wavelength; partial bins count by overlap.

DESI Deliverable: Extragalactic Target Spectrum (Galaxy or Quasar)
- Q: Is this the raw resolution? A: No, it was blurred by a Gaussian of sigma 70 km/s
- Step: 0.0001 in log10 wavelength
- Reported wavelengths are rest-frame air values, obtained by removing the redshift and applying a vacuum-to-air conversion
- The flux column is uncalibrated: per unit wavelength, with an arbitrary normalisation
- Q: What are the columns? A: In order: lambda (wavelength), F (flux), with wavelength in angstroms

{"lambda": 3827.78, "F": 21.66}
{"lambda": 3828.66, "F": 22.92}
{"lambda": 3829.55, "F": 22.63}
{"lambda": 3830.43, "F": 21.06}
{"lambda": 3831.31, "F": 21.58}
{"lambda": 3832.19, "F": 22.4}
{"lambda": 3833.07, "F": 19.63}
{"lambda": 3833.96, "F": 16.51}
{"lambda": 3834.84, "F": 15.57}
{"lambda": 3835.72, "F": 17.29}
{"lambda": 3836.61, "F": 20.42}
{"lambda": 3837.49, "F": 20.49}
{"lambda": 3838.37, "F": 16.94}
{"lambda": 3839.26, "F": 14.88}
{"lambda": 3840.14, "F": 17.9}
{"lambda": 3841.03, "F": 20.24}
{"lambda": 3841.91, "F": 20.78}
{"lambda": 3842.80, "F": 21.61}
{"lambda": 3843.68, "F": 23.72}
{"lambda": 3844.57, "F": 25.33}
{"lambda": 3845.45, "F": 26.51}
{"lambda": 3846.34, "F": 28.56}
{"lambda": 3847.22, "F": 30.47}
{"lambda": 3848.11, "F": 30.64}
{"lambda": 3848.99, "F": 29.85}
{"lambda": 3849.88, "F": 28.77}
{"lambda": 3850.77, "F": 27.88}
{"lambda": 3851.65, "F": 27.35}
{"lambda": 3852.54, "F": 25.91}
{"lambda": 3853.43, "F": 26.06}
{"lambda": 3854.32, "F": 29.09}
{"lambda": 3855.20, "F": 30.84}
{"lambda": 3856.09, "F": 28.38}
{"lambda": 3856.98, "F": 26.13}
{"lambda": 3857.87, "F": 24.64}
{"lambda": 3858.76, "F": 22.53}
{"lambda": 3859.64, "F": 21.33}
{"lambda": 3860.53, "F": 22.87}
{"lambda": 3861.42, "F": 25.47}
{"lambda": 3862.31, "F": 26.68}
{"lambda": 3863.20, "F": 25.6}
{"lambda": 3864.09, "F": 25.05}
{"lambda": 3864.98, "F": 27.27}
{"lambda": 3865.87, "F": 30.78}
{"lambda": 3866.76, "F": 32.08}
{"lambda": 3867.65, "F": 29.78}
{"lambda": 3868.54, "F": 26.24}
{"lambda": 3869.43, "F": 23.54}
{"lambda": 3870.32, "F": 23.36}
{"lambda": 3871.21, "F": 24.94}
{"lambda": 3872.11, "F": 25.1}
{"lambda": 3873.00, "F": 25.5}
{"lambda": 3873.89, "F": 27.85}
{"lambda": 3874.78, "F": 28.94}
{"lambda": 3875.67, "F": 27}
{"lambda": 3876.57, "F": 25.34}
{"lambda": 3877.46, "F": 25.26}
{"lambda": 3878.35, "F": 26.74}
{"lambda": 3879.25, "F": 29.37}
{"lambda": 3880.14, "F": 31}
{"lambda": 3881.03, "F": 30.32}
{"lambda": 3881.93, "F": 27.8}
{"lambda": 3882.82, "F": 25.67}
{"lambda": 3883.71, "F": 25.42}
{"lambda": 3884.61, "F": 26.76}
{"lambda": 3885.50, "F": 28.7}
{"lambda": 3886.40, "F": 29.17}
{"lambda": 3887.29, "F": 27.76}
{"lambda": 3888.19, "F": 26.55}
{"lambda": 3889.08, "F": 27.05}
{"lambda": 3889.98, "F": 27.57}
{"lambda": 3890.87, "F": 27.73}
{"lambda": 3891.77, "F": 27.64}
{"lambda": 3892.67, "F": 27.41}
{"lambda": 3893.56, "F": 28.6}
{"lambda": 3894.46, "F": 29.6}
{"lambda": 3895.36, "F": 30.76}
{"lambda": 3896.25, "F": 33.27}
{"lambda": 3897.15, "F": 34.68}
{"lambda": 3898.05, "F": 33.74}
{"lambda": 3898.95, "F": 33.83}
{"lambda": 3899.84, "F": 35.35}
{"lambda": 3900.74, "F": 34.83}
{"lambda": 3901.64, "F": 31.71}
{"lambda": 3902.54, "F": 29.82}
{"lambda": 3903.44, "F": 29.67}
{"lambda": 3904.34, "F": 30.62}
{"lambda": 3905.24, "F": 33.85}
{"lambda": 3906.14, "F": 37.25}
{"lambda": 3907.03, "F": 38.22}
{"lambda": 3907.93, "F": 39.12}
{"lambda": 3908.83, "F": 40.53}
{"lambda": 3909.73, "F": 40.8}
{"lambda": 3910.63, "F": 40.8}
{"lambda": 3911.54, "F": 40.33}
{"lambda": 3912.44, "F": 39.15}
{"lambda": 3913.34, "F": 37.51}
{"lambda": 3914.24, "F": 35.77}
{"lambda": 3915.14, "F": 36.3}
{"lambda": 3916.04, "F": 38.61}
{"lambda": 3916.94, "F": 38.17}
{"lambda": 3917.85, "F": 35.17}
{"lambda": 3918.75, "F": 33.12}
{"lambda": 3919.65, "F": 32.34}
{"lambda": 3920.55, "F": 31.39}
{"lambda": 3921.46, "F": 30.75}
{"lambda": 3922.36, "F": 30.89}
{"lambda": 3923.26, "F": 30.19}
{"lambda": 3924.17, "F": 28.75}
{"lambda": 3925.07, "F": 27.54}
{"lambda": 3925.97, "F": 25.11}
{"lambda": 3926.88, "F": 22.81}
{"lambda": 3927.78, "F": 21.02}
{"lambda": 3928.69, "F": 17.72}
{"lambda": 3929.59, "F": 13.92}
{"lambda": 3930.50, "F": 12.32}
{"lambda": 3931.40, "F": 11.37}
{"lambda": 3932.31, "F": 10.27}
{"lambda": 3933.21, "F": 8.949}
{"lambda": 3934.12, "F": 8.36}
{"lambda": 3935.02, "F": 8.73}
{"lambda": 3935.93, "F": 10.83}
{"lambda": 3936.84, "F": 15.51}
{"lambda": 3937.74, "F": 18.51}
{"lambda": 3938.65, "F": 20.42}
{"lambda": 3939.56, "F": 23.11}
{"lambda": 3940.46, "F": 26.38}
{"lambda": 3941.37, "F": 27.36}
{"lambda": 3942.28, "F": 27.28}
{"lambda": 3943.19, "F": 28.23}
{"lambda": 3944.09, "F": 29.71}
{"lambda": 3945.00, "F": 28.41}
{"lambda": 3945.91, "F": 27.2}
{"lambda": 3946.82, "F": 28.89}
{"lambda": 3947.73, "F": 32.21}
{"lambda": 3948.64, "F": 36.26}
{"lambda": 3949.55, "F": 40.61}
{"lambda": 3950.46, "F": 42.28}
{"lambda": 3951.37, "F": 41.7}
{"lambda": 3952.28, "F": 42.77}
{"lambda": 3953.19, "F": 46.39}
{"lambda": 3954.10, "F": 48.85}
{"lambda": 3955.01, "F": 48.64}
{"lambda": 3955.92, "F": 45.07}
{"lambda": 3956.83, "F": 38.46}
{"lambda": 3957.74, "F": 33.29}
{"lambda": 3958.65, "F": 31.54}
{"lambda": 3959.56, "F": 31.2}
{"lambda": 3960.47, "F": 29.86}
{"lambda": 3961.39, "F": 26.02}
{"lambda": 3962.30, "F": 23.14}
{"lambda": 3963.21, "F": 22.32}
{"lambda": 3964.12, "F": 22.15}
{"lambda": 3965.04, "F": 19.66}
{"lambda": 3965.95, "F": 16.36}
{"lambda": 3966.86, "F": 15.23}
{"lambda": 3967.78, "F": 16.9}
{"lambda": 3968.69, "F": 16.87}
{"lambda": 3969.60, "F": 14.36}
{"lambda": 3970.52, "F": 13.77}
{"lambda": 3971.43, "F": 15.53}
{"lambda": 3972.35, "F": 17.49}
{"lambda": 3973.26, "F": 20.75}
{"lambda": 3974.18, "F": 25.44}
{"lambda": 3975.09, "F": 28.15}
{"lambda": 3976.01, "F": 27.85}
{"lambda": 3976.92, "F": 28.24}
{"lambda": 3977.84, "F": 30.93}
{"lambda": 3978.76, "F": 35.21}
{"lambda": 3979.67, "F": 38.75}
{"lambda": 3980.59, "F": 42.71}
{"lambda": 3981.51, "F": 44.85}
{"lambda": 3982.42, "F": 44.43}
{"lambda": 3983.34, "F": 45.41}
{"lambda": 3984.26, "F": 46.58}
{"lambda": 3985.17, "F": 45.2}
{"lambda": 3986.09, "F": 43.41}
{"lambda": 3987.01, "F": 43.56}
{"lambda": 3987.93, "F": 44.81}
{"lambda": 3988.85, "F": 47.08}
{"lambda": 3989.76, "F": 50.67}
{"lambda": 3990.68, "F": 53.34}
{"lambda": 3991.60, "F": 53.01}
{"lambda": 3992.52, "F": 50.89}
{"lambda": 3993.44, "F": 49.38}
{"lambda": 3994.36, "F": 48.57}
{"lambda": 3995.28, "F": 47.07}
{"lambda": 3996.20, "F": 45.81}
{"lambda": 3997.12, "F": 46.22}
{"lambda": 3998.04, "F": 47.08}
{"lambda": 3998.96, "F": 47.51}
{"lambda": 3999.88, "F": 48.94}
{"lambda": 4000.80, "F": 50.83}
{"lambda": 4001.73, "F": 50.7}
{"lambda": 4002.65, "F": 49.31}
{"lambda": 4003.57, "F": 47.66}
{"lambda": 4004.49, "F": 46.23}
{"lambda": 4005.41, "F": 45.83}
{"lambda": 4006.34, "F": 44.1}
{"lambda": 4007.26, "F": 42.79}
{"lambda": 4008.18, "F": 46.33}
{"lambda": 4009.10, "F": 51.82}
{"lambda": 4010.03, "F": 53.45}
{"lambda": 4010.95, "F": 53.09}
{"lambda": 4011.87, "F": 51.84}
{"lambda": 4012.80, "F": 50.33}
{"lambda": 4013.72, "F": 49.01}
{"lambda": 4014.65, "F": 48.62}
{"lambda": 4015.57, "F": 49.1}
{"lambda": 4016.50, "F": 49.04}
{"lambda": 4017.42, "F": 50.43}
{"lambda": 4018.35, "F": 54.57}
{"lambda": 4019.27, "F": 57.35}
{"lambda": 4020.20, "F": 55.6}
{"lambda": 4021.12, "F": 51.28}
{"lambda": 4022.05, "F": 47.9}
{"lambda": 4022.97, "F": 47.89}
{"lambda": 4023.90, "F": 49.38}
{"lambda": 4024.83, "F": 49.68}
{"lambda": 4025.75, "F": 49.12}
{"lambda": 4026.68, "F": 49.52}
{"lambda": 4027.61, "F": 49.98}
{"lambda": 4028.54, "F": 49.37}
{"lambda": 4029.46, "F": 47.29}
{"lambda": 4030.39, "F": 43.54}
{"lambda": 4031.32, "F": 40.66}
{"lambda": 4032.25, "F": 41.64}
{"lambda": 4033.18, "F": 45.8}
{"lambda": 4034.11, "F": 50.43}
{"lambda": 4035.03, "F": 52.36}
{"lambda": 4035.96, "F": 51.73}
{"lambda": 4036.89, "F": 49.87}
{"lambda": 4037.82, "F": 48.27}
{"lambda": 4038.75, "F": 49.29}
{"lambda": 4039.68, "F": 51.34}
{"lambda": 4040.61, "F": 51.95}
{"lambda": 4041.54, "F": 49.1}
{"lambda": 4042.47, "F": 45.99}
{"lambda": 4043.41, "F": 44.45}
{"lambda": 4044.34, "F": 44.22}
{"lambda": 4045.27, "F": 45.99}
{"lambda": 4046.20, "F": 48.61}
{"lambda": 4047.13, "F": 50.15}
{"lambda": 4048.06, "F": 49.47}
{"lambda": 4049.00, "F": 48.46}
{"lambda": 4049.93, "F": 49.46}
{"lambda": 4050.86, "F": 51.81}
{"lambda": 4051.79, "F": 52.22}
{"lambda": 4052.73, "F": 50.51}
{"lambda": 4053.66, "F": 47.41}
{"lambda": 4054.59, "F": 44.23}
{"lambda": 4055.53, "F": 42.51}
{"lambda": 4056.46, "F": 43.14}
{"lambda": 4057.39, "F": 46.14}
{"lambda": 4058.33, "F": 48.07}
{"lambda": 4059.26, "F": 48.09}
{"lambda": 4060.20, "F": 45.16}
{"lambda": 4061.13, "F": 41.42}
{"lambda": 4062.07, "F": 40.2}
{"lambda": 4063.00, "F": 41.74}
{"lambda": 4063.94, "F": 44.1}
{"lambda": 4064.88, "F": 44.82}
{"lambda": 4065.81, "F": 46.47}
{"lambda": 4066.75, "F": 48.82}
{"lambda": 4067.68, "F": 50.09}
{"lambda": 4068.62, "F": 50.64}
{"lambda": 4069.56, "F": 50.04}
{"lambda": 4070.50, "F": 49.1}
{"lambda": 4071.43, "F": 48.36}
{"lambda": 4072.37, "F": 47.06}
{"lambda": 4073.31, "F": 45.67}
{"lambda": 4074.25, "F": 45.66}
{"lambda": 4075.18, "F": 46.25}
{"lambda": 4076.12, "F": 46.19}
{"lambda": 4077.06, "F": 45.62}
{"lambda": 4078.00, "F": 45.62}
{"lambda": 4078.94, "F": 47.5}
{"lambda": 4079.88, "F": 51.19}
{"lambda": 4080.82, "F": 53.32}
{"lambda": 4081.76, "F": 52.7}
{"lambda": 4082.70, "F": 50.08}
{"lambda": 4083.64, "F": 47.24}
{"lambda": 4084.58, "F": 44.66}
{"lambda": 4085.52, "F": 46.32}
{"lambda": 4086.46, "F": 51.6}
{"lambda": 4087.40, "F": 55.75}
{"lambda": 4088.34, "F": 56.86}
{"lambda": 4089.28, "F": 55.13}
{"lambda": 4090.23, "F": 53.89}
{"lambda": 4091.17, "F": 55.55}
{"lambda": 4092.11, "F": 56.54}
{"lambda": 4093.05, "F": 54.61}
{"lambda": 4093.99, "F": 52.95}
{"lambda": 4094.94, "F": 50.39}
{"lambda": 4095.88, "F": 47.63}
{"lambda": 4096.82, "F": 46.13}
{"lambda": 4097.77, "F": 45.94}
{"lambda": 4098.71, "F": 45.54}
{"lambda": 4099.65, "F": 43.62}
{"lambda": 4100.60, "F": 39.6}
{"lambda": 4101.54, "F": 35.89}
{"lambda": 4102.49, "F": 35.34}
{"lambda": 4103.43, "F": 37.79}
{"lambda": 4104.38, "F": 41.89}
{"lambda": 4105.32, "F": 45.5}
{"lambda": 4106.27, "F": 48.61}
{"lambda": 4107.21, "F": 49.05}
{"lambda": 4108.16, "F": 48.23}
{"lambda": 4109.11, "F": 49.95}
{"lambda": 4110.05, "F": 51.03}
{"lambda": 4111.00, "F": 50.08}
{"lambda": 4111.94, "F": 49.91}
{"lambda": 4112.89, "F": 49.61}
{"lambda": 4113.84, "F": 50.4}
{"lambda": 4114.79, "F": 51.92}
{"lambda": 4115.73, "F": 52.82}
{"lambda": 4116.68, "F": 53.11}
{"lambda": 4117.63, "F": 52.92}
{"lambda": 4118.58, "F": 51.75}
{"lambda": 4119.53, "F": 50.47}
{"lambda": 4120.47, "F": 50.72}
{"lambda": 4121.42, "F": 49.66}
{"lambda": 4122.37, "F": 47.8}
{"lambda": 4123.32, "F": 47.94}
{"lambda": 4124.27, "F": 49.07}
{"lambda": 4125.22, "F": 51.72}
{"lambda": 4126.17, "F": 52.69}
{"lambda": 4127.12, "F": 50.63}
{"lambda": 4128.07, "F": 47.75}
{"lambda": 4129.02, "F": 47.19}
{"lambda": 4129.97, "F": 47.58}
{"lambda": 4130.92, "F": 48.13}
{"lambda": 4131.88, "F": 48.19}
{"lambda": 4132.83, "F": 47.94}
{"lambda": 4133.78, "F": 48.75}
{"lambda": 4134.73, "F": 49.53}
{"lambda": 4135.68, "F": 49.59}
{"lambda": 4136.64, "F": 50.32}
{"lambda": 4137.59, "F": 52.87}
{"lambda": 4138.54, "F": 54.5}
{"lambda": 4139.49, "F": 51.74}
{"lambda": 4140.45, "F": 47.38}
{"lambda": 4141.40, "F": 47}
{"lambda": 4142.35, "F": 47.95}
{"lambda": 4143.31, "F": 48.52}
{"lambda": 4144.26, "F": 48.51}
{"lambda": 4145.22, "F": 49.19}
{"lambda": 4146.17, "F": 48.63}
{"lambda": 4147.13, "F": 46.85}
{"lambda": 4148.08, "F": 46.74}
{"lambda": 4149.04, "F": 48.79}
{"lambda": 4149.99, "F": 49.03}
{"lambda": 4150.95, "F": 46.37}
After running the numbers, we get 1.88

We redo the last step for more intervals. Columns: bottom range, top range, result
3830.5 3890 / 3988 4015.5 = 2.07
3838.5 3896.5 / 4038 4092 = 2.00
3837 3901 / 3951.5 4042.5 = 1.67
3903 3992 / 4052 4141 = 1.69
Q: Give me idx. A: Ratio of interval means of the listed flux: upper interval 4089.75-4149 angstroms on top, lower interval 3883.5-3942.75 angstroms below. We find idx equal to 1.73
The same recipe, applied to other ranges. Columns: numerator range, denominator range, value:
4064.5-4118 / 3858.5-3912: 1.64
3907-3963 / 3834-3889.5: 1.17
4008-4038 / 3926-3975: 1.99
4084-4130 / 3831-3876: 1.99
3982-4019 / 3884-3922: 1.46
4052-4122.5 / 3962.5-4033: 1.15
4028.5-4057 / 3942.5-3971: 1.58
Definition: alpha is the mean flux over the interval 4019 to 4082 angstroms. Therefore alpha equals 47.9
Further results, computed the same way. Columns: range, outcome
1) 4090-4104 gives 46.6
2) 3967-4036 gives 43.6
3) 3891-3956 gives 30.2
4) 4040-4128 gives 48.2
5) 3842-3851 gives 27.1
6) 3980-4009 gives 47.1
